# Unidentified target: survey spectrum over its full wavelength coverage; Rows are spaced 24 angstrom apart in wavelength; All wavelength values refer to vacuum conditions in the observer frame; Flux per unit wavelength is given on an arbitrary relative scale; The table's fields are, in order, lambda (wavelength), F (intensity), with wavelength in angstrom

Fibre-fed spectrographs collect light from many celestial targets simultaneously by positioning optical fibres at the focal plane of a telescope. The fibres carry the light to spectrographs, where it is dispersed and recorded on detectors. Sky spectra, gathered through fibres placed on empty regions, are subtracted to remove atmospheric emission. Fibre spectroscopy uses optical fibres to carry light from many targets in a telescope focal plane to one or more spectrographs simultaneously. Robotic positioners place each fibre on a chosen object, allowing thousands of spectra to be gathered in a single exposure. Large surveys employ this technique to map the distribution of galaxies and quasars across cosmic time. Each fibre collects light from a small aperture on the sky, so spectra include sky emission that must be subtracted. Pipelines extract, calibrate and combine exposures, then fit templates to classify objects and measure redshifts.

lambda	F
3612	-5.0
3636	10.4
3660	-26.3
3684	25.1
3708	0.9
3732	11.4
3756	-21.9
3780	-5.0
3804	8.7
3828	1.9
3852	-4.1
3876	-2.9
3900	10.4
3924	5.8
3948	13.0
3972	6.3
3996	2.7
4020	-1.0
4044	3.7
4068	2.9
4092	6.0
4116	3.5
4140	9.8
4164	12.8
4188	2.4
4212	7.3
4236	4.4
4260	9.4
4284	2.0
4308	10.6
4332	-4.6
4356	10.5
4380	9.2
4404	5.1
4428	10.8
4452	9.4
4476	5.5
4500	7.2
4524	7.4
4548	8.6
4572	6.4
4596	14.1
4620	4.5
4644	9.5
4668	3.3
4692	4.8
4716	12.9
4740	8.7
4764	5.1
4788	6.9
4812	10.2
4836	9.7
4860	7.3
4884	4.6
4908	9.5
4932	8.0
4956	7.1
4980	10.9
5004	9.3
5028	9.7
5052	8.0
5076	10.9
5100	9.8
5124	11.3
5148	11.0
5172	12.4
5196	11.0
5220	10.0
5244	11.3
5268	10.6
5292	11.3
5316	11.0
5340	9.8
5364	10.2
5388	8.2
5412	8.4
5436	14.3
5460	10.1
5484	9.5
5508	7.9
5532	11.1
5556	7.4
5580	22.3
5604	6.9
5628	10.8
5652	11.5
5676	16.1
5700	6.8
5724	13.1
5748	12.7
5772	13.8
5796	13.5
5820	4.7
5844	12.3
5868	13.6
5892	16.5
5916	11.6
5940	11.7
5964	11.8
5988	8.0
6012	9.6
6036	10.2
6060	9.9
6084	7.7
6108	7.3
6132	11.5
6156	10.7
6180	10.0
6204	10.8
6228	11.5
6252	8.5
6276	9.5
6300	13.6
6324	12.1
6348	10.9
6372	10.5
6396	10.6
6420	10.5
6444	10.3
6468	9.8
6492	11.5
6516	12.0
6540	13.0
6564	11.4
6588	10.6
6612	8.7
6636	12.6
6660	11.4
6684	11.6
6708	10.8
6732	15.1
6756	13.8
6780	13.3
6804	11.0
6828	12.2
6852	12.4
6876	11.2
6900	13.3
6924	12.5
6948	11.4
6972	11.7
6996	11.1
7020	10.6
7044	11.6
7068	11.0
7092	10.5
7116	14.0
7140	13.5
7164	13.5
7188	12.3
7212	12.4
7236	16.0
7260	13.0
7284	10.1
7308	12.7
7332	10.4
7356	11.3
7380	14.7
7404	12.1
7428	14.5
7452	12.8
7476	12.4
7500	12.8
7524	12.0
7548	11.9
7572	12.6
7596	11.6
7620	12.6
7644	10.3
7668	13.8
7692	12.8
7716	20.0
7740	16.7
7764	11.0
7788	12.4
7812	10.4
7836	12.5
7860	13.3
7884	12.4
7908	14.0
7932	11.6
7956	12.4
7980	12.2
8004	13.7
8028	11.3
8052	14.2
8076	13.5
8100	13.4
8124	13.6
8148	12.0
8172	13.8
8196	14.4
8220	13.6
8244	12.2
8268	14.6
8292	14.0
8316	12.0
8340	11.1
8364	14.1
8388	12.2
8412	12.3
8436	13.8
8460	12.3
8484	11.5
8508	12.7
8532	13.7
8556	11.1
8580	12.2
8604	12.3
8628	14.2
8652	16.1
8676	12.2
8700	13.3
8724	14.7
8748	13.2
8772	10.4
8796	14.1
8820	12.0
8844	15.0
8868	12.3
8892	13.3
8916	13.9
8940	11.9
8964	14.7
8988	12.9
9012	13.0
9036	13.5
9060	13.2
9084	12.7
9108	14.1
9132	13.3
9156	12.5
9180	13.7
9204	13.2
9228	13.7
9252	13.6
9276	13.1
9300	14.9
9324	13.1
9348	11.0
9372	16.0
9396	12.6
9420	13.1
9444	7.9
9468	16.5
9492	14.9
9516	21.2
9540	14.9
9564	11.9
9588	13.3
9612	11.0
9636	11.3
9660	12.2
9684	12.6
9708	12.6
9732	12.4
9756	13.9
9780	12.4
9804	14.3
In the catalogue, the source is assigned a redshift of 0.176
